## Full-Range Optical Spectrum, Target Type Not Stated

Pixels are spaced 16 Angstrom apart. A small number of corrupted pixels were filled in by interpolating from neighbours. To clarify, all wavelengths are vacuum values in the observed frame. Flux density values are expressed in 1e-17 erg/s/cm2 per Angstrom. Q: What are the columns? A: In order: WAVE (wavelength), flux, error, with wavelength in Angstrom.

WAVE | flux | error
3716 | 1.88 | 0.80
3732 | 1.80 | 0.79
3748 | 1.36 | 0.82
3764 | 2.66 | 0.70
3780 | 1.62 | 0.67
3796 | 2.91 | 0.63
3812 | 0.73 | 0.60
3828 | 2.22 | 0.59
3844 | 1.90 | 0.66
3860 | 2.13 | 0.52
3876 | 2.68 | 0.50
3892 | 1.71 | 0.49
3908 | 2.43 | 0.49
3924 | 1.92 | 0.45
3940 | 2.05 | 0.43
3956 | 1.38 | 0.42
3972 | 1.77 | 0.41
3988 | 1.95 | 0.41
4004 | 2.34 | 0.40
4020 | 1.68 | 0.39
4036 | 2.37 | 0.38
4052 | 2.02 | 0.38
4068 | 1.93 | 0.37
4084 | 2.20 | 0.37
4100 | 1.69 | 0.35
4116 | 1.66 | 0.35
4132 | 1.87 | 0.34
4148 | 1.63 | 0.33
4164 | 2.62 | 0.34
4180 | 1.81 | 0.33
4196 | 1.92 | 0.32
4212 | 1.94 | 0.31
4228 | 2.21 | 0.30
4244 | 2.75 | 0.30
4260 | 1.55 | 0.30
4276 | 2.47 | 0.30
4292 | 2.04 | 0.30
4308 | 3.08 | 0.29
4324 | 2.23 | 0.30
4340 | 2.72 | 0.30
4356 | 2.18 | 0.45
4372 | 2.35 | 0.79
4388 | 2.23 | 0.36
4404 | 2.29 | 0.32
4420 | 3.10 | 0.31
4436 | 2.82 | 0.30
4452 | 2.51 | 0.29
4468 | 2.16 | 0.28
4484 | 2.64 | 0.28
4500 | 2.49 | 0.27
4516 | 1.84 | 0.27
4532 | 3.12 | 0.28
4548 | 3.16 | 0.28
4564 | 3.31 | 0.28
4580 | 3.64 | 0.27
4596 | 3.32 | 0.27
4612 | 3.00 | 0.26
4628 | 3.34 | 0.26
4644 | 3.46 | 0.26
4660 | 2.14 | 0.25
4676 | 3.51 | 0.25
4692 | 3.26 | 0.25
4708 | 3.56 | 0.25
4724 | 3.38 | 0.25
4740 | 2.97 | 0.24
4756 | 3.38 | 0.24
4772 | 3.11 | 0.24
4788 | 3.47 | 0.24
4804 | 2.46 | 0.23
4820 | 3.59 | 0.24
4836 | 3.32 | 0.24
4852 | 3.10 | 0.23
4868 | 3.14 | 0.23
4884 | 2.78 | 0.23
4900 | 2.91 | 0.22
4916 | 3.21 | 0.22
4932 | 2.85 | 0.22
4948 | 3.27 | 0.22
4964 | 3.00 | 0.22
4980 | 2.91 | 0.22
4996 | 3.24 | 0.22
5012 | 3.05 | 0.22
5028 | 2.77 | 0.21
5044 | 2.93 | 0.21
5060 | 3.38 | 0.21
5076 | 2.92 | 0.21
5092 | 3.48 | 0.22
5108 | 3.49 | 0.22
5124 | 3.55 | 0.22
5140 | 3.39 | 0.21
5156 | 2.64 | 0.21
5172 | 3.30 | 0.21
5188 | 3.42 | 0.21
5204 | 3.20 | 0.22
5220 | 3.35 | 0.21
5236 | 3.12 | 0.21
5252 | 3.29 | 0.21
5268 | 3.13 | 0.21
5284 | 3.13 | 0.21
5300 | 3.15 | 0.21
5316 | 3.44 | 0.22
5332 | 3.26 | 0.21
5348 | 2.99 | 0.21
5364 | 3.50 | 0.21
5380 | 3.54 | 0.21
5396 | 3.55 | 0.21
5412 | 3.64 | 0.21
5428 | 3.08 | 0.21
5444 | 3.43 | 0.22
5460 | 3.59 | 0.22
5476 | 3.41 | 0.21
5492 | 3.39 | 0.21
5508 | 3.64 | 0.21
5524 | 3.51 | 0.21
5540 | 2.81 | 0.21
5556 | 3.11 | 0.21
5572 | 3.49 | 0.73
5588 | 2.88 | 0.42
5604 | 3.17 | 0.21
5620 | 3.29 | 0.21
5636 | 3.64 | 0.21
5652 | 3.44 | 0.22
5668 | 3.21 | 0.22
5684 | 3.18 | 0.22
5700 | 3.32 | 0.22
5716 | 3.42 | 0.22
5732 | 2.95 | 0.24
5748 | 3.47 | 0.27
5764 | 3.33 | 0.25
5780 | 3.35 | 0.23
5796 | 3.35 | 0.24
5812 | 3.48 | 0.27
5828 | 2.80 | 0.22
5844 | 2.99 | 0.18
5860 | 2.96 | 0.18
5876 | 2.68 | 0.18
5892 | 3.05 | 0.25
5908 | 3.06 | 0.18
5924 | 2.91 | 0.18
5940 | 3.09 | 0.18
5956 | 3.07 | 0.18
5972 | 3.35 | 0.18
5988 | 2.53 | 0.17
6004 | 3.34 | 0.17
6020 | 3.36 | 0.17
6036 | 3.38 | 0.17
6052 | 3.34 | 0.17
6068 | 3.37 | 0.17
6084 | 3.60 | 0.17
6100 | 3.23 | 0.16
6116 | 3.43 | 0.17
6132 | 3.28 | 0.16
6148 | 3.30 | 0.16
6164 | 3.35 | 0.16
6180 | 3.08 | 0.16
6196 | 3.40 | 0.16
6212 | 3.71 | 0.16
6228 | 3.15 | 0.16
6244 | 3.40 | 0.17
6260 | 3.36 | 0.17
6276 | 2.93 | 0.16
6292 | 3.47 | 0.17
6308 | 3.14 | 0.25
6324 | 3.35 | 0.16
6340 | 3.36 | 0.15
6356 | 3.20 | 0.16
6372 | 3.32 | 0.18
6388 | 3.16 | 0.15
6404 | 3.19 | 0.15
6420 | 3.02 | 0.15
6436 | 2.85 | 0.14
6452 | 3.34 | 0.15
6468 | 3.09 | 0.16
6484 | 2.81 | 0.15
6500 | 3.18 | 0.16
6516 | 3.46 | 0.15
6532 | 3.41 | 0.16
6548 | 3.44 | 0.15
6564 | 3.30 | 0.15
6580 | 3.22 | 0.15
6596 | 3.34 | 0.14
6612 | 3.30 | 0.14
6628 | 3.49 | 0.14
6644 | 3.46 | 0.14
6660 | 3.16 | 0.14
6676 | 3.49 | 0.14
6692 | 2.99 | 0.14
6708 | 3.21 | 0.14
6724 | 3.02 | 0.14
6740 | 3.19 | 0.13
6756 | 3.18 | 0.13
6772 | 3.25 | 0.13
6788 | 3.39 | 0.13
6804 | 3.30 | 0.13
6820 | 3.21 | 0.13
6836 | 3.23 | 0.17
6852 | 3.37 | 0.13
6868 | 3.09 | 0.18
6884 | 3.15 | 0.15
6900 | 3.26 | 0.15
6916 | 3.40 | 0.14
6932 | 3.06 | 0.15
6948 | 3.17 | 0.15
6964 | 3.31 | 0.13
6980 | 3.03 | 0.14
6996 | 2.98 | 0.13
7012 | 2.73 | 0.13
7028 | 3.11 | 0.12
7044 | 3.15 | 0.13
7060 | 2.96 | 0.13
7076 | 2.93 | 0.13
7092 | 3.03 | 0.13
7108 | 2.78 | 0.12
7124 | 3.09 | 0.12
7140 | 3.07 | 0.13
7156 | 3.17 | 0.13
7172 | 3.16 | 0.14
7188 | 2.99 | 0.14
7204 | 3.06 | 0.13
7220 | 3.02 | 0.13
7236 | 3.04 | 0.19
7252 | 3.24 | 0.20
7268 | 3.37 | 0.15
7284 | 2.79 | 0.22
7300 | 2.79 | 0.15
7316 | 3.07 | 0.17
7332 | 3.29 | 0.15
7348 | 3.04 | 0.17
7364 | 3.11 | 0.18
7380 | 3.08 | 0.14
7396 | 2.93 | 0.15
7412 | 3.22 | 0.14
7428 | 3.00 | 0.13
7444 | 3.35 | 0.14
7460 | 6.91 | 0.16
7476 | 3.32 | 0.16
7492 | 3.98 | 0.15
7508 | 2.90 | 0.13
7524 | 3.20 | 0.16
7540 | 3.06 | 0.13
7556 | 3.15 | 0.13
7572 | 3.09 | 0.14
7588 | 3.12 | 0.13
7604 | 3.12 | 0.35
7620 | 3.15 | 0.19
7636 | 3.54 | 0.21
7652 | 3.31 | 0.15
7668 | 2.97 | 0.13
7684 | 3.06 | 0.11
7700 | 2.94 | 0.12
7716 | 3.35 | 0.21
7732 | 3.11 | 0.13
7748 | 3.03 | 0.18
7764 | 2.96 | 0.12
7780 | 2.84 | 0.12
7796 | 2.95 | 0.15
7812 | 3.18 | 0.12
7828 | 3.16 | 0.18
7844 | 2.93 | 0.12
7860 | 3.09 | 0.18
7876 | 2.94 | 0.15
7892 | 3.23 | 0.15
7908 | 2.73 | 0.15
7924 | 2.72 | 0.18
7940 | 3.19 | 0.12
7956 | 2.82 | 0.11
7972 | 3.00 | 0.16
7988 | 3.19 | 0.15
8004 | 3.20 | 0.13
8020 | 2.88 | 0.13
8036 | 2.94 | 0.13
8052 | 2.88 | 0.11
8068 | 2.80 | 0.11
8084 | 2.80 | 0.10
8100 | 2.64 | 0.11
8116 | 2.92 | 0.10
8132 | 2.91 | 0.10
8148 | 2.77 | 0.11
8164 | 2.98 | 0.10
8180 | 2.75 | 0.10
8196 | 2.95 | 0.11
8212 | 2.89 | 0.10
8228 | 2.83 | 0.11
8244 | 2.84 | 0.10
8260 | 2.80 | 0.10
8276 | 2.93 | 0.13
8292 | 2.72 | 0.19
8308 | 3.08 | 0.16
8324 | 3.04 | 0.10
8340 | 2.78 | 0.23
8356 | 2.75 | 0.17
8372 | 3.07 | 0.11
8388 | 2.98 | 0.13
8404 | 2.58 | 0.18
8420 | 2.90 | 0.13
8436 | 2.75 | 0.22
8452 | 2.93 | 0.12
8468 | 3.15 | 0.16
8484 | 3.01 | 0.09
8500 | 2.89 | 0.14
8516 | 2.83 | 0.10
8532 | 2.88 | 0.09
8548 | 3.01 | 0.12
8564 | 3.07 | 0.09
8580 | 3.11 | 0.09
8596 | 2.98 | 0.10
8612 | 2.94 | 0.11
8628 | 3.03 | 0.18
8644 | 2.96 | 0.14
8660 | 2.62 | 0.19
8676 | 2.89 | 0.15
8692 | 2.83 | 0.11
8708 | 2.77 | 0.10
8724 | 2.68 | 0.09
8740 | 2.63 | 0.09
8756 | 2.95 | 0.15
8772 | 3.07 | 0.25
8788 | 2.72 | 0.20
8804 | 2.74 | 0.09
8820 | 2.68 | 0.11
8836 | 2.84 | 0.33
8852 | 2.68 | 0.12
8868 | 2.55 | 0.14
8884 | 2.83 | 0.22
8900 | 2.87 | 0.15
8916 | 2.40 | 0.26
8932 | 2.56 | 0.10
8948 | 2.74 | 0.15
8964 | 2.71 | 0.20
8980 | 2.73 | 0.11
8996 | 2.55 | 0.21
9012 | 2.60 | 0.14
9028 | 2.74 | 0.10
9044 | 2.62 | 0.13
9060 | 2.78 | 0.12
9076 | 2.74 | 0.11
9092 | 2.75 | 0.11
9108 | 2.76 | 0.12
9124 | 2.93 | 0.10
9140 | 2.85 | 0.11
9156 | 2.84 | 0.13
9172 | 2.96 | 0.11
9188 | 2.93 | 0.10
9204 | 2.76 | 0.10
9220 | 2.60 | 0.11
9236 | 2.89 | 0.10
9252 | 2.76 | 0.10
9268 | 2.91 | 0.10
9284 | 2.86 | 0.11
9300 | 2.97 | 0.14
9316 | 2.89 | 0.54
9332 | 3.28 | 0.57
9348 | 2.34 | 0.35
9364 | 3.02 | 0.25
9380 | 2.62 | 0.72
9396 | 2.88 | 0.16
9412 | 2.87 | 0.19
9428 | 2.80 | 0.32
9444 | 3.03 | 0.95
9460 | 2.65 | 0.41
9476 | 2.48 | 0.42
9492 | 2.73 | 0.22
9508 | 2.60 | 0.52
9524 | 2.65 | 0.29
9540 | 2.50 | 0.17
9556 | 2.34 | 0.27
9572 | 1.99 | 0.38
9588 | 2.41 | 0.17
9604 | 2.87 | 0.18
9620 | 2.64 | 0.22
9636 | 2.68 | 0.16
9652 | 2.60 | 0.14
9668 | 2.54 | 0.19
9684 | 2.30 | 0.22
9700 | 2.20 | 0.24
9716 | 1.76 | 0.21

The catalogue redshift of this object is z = 0.14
